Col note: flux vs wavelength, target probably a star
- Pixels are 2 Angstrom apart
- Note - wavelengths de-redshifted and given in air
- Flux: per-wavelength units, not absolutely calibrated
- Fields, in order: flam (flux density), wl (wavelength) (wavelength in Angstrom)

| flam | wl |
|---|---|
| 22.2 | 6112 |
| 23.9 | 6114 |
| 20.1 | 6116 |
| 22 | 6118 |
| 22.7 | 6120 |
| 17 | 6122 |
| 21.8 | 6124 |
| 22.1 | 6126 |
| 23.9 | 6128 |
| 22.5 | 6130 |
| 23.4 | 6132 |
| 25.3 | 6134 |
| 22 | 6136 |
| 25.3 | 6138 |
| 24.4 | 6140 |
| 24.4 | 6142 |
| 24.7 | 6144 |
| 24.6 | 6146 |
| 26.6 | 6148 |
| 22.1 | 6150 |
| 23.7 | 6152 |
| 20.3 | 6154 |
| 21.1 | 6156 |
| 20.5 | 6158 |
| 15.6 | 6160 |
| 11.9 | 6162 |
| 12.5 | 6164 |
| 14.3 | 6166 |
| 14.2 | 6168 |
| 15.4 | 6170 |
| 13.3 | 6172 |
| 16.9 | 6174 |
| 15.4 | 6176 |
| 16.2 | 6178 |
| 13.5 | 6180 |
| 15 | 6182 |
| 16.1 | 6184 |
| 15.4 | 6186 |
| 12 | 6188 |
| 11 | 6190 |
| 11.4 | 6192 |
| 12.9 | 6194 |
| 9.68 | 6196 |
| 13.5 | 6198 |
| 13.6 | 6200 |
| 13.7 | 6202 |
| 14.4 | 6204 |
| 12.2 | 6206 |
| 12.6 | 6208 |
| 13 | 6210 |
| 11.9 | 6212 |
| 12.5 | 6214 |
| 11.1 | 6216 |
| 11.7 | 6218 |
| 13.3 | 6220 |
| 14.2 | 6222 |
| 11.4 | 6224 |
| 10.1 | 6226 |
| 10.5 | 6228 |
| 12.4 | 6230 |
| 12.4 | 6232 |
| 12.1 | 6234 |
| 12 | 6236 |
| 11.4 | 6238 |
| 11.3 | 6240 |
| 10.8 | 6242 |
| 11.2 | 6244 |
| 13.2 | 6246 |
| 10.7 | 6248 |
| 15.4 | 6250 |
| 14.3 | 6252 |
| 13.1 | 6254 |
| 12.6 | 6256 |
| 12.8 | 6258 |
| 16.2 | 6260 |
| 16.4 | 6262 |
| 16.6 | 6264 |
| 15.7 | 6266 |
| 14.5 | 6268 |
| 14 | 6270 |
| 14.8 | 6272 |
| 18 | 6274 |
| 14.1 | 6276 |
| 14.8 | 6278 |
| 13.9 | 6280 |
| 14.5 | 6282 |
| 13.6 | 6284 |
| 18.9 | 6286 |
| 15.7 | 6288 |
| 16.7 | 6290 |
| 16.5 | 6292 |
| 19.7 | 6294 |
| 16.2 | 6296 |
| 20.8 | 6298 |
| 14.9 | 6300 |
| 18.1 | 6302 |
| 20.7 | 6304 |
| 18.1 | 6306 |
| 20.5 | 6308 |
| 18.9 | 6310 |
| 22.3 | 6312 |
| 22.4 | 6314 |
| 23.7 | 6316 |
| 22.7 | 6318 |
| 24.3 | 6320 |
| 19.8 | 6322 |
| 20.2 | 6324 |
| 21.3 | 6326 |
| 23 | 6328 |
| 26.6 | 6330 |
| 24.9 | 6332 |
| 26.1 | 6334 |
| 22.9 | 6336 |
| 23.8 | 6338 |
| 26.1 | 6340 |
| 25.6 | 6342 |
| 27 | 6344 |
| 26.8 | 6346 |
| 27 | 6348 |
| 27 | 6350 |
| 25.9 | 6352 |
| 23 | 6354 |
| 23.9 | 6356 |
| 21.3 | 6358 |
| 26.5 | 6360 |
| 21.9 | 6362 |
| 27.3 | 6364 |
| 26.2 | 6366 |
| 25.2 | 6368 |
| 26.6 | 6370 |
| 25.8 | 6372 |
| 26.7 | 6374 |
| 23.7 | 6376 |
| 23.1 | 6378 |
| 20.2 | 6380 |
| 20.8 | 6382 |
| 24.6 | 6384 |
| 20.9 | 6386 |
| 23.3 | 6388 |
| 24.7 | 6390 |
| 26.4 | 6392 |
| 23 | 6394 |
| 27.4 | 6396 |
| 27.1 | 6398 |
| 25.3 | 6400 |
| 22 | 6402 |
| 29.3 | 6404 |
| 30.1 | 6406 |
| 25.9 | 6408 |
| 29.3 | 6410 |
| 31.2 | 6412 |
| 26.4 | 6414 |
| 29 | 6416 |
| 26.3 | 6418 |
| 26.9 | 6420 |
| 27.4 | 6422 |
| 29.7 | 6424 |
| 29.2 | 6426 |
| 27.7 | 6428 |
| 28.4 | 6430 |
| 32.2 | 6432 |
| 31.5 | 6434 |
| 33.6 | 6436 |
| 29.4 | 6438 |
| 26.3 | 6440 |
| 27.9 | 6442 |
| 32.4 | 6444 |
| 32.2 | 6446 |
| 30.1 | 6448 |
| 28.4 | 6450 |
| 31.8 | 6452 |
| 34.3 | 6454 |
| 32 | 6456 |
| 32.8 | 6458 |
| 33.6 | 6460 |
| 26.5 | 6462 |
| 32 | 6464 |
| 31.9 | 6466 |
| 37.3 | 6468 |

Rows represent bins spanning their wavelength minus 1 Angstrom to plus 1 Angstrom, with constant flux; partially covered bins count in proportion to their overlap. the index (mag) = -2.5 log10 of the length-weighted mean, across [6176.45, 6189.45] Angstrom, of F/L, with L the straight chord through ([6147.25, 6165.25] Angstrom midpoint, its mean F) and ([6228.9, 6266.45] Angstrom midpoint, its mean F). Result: 0.19 mag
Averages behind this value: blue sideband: 19.2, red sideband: 13.1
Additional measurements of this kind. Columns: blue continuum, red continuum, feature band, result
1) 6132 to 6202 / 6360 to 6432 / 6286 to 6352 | 0.066 mag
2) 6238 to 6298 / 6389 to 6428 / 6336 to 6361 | -0.156 mag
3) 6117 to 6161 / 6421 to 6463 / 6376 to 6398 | 0.221 mag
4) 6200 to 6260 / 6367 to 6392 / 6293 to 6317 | -0.084 mag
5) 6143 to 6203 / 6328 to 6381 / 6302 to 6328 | 0.094 mag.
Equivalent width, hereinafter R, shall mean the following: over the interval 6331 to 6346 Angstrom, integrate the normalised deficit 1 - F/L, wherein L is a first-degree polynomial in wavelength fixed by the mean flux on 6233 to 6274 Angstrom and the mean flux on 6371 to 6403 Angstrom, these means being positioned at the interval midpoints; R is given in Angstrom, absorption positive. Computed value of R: -3.74 Angstrom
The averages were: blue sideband 13.6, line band 25.3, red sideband 24.1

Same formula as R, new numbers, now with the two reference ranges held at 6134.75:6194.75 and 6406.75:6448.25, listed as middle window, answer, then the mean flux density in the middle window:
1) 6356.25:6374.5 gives 0.91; 25.2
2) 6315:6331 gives 1.27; 22.7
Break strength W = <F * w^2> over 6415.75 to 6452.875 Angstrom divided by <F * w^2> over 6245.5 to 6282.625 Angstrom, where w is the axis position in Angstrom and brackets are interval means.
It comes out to 2.14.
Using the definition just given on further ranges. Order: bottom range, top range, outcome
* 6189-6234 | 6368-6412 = 2.18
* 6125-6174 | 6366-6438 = 1.41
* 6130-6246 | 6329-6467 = 1.87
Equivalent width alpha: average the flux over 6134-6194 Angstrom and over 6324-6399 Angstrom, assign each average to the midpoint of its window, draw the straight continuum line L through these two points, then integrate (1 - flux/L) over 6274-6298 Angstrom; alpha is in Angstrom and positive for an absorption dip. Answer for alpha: 6.4 Angstrom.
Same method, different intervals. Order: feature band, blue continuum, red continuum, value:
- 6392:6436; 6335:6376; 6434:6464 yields 1.3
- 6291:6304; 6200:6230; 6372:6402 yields 0.0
